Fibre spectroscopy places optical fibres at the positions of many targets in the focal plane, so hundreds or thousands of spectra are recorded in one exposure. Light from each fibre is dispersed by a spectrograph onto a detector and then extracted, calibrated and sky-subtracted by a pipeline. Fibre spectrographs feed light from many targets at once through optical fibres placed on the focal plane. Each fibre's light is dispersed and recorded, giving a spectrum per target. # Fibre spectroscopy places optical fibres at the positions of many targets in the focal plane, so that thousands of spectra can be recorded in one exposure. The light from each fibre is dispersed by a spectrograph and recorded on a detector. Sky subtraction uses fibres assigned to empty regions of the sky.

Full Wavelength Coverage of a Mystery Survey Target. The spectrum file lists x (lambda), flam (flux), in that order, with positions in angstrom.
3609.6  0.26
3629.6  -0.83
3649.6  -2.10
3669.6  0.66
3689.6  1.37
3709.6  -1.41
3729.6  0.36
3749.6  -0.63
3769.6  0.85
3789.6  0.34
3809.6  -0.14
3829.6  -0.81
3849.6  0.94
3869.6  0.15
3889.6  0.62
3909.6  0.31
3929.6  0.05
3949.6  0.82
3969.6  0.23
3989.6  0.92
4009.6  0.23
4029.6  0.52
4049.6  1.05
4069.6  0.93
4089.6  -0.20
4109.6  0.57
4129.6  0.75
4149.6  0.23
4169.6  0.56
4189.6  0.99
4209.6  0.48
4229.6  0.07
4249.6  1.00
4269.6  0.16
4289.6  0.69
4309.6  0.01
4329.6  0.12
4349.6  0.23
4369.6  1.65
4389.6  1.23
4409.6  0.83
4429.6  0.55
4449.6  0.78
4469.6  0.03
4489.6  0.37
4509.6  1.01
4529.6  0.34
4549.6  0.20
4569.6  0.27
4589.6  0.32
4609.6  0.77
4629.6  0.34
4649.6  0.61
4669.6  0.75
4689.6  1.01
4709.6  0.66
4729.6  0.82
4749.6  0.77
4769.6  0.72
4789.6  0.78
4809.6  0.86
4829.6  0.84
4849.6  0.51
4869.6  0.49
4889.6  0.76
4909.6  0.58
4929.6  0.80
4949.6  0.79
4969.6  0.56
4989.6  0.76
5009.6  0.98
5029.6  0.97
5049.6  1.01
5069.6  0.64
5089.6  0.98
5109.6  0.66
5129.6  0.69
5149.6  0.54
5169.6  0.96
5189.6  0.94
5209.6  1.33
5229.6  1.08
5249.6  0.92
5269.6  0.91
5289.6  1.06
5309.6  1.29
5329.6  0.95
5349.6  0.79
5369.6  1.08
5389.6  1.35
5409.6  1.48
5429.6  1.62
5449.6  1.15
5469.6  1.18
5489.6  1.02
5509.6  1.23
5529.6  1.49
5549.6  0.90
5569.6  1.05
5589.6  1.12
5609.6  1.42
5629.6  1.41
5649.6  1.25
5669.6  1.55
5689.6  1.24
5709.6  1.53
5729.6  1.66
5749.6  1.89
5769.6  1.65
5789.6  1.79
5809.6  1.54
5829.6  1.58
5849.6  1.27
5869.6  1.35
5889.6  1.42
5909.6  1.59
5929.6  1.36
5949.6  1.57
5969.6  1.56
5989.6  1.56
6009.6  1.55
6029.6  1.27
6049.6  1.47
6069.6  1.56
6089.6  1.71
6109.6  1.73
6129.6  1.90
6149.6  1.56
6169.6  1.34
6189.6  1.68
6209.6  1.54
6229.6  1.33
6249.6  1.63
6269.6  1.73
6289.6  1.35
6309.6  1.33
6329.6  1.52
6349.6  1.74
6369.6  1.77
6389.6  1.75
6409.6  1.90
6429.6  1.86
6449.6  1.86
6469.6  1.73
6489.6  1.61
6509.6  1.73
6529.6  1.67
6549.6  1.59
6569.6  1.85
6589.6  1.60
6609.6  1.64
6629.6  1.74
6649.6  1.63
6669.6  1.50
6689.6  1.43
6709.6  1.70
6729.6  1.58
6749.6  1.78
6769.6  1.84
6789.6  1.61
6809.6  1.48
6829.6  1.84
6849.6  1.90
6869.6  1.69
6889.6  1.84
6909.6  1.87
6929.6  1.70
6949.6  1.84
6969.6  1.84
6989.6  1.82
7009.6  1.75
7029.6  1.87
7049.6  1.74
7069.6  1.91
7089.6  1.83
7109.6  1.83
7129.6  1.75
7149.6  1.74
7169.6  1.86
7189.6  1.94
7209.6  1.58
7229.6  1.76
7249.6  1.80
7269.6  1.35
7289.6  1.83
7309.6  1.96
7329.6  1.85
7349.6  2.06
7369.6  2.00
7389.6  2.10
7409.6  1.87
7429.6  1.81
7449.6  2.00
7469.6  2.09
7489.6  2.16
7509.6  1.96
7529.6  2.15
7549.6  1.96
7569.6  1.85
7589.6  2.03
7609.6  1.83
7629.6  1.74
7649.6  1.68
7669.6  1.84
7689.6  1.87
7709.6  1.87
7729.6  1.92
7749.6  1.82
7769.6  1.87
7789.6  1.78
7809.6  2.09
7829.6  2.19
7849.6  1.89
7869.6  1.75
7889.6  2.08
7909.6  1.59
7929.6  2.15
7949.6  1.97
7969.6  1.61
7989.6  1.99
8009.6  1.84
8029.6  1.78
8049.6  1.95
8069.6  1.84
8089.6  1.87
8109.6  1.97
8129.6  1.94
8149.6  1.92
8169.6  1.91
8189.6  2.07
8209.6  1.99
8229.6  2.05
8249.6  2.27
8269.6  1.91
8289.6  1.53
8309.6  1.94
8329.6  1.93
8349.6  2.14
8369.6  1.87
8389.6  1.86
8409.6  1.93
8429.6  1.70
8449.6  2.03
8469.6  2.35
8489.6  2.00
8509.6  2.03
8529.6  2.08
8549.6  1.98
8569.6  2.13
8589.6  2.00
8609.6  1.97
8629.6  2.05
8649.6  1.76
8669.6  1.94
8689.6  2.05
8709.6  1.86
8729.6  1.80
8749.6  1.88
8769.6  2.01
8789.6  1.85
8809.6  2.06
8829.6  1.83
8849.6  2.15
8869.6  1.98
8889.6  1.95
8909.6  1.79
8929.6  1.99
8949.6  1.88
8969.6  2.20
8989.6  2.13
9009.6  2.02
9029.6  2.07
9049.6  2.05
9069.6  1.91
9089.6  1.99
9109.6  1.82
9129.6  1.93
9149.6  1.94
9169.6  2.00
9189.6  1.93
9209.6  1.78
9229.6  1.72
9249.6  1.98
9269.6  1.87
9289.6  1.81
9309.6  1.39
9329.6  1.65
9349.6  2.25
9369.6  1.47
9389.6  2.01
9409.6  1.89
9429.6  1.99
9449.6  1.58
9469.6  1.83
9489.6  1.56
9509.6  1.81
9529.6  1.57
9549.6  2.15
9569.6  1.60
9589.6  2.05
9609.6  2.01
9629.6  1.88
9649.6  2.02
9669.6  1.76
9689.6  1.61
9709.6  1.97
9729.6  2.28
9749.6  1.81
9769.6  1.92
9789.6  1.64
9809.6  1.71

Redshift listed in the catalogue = 0.291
